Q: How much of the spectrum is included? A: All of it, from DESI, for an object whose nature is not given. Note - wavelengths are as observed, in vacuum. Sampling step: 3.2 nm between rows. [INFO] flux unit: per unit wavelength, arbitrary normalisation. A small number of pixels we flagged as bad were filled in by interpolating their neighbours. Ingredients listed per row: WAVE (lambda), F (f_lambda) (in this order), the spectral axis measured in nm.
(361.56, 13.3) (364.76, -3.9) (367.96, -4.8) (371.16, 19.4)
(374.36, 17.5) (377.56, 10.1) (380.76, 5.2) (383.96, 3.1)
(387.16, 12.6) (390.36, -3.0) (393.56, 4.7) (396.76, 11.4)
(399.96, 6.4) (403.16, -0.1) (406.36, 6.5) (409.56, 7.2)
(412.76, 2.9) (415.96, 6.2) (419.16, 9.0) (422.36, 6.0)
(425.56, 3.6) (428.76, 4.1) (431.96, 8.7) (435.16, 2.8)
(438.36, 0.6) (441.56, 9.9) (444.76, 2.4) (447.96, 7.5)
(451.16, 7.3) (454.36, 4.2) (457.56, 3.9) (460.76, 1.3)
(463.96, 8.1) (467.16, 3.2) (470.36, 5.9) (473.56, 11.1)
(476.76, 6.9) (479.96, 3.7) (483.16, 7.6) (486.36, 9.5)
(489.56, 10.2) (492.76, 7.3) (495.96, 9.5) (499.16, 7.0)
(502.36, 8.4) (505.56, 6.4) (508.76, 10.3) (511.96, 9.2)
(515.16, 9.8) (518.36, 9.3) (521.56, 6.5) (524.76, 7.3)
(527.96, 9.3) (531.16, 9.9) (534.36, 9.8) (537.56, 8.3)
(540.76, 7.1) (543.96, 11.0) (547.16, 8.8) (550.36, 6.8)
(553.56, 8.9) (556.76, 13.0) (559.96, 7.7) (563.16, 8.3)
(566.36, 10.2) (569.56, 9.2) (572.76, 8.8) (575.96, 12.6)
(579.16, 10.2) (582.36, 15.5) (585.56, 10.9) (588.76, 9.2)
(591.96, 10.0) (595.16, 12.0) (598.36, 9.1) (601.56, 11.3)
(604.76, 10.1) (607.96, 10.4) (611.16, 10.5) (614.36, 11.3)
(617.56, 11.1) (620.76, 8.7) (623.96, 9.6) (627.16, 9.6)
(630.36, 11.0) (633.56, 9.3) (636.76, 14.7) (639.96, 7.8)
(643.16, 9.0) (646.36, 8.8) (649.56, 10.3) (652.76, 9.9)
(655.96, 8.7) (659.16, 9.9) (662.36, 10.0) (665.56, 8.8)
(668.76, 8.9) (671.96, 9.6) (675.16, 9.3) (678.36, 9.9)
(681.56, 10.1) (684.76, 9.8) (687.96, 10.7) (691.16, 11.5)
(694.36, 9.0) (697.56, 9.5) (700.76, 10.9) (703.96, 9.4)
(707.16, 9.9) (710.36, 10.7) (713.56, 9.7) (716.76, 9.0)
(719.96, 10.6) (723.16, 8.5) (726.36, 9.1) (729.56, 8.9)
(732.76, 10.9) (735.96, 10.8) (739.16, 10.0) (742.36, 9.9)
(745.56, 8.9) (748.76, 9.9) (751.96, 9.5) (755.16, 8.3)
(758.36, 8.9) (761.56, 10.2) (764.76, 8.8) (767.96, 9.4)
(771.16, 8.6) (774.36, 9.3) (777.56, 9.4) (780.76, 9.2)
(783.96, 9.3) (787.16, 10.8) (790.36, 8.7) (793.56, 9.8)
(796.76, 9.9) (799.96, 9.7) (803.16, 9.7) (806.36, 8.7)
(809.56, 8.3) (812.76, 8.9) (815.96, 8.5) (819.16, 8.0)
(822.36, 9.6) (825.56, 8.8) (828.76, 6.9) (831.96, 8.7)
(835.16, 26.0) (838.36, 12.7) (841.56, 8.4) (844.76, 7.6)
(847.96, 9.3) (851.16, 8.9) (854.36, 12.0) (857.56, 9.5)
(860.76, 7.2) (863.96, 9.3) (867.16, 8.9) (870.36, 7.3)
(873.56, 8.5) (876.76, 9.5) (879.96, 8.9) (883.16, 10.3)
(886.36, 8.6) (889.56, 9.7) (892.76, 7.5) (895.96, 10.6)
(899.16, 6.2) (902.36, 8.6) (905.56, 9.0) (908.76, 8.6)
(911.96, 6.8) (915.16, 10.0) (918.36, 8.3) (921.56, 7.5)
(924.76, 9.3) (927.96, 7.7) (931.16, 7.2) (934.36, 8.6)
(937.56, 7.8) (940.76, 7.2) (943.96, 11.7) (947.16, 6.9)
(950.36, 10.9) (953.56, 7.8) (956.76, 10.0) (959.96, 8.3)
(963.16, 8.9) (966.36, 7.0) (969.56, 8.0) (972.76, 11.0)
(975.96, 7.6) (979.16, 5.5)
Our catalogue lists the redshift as 0.27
